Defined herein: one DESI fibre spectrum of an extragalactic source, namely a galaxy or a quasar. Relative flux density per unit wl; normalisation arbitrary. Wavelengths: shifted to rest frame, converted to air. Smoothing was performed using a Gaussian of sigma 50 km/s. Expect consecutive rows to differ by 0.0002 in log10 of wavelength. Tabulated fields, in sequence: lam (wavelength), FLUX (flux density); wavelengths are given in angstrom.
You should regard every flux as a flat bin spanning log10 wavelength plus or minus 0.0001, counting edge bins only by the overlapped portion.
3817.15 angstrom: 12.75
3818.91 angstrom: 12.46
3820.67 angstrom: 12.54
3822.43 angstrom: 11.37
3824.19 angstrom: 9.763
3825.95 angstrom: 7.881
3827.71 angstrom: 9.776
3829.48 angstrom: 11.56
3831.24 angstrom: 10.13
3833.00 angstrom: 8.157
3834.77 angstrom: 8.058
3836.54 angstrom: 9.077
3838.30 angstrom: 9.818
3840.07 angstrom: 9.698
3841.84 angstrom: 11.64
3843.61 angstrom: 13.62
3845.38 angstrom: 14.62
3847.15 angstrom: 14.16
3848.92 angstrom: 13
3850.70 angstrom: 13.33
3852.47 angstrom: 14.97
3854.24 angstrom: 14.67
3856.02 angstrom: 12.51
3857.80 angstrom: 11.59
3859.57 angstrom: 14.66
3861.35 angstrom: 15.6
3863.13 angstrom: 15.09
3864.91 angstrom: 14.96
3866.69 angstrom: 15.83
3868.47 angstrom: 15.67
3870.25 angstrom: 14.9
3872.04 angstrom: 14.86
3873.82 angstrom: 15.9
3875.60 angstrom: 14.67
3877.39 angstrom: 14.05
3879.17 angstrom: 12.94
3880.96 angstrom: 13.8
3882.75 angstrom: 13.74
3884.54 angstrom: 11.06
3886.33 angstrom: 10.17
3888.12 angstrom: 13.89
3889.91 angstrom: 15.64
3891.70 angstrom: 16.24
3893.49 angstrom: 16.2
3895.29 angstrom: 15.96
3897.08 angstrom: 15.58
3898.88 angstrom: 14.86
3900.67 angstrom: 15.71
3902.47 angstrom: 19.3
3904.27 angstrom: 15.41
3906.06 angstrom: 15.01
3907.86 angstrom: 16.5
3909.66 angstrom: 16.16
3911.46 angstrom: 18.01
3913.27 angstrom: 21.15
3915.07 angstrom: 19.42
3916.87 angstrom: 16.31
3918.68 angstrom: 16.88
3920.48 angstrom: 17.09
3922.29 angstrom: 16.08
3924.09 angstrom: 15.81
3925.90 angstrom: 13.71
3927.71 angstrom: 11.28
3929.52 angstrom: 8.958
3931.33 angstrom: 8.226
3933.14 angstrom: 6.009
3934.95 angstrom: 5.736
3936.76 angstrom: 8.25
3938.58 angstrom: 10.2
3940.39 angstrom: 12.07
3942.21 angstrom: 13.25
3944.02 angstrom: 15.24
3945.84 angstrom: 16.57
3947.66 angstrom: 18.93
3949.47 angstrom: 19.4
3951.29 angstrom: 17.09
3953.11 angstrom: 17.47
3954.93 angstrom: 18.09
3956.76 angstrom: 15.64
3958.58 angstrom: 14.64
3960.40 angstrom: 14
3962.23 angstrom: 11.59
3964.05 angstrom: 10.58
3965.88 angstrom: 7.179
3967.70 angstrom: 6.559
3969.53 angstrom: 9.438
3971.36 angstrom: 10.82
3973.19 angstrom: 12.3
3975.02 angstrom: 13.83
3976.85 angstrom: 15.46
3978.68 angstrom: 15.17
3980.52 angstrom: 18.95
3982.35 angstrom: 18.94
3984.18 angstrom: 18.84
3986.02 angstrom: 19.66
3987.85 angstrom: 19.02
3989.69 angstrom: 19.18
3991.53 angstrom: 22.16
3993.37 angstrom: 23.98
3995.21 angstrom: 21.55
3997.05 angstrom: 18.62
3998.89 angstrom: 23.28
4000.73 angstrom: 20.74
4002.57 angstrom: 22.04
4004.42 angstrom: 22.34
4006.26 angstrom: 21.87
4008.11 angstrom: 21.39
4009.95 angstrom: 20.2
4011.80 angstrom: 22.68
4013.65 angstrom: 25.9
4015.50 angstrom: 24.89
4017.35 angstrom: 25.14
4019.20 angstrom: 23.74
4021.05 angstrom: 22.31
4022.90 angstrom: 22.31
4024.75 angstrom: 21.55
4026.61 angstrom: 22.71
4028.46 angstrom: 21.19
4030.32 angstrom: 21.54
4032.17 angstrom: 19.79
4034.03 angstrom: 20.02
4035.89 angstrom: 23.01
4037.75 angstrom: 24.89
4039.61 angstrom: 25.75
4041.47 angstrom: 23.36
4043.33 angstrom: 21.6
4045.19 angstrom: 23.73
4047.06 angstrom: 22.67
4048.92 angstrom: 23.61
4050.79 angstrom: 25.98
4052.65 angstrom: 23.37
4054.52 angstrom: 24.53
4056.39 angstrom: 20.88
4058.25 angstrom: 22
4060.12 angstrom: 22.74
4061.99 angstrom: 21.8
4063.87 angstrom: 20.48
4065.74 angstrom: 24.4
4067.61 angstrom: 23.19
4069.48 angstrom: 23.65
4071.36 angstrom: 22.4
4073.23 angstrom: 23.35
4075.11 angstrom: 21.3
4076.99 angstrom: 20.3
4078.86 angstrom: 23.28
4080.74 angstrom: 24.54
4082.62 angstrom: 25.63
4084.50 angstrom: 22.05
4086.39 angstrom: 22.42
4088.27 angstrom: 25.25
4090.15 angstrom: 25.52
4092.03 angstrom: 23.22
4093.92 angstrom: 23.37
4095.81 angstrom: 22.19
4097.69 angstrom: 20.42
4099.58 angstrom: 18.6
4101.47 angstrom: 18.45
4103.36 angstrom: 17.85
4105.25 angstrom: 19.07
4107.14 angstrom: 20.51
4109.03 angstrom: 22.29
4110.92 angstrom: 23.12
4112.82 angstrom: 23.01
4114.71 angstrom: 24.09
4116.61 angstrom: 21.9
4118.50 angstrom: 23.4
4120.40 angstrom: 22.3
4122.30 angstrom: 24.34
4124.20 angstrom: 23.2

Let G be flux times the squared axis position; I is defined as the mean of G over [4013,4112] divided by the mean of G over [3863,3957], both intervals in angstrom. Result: 1.7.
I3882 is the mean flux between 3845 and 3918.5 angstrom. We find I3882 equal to 15.1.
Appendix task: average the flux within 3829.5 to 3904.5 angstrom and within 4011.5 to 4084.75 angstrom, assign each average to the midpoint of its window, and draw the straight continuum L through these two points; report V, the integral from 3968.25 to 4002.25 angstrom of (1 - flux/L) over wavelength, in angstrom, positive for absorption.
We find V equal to 3.41 angstrom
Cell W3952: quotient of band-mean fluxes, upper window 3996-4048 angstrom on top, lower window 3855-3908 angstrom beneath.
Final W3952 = 1.53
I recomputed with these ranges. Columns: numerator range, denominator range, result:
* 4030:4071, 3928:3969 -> 1.93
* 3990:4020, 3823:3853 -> 2.20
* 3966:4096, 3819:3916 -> 1.68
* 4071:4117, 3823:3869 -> 2.04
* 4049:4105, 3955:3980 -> 1.92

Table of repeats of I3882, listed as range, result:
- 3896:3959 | 14.9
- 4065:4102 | 22.7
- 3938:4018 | 17.5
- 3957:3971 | 10.8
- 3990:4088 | 22.7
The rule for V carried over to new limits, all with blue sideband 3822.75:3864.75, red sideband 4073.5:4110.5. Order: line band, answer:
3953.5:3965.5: 1.9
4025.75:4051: -3.8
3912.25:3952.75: 3.8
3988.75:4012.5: -4.2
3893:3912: -2.5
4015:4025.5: -2.3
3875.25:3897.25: -0.7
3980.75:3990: -0.8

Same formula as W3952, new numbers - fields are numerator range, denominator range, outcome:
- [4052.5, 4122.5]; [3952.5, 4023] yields 1.23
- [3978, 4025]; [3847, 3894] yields 1.51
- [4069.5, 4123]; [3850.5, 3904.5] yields 1.52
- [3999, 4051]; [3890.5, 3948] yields 1.56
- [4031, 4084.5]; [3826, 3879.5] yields 1.77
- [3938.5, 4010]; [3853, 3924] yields 1.09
